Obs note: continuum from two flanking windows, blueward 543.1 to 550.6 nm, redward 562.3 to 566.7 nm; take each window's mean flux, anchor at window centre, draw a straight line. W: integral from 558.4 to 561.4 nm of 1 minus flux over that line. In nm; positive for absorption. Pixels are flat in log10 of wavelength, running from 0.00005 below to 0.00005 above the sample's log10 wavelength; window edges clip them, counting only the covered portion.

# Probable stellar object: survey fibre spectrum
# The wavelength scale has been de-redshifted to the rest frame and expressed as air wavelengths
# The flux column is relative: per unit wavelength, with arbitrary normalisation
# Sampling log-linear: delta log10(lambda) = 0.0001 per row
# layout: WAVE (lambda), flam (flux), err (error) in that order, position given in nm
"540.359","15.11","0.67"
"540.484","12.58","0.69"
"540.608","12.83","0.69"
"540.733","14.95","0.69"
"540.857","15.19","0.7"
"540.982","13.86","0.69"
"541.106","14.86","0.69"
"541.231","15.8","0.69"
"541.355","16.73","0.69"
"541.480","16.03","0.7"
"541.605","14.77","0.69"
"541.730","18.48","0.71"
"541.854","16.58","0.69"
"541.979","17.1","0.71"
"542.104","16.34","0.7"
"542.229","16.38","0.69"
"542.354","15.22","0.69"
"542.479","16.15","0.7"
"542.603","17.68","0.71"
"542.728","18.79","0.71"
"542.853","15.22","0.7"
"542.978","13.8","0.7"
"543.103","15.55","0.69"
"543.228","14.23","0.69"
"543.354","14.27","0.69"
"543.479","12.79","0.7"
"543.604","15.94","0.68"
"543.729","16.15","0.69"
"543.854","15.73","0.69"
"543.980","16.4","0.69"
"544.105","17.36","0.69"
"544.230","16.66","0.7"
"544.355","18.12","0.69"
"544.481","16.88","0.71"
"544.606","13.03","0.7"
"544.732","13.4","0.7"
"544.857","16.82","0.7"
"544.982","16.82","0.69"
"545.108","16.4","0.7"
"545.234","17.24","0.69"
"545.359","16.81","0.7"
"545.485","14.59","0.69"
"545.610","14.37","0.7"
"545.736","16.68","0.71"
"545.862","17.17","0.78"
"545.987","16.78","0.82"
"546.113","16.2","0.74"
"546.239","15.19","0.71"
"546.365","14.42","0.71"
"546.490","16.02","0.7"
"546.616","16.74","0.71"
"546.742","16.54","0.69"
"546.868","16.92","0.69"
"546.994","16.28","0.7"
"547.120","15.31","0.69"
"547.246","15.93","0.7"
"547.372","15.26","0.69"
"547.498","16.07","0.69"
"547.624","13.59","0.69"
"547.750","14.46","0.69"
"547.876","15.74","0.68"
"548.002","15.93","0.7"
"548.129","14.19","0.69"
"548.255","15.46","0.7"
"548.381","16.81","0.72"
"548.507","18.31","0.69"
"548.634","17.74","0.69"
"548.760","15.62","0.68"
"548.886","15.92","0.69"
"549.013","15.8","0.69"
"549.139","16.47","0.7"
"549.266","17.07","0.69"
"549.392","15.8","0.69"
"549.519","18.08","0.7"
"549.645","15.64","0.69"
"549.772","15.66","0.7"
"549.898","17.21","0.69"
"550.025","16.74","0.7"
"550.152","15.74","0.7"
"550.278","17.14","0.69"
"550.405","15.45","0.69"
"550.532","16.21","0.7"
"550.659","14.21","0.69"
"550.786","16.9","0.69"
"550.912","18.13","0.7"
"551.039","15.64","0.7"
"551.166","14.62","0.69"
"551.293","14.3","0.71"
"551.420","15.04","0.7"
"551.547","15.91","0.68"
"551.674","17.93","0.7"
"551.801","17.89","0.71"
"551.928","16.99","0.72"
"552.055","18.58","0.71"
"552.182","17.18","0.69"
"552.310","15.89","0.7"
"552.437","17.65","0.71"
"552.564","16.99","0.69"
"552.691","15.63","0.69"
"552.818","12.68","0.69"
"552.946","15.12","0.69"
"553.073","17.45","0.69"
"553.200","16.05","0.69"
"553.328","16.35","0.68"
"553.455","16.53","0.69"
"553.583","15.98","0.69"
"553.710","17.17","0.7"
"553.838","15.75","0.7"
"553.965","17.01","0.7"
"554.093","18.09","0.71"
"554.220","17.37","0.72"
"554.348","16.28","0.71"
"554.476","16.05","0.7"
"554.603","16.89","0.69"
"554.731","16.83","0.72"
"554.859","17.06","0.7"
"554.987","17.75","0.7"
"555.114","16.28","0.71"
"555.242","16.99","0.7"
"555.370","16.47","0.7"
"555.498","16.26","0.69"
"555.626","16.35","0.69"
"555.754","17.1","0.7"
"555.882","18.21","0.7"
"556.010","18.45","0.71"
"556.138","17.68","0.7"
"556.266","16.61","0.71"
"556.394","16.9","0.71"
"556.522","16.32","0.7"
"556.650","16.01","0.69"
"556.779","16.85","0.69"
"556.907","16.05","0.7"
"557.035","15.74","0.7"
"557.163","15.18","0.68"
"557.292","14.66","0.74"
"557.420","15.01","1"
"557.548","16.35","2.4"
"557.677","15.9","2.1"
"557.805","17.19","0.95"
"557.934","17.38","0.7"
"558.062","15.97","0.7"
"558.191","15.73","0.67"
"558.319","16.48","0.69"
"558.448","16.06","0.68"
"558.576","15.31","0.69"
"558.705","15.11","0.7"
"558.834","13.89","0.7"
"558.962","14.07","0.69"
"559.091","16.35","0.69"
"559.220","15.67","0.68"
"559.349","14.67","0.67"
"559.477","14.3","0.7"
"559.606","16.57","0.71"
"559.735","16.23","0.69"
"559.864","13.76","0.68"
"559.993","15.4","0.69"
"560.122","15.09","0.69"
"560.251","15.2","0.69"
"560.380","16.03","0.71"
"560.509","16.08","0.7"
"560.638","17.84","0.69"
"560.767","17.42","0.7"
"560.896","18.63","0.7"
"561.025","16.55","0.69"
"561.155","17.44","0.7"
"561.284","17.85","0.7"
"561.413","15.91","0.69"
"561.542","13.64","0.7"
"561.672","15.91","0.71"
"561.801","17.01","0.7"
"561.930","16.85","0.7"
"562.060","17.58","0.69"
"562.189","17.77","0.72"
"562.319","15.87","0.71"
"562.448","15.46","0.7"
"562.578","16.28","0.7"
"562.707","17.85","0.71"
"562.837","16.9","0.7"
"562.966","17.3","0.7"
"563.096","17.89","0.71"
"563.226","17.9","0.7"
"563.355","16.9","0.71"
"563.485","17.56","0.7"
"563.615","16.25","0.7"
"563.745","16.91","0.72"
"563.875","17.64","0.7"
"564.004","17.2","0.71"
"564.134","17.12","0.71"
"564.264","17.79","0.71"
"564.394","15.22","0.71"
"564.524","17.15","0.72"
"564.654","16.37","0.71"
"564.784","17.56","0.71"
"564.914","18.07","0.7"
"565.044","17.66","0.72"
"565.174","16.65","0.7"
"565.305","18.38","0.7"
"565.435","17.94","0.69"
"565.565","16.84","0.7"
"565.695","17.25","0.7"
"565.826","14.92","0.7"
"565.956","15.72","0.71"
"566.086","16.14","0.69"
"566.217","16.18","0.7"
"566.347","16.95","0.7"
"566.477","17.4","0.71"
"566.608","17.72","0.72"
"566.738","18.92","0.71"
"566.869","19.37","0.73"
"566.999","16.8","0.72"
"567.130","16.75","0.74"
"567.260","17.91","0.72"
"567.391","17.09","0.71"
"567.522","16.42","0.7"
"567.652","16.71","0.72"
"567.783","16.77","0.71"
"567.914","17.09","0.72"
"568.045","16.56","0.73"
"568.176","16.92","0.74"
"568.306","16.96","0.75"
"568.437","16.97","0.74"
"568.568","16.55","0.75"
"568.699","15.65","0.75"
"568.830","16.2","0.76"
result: 0.15 nm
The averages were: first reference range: 16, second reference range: 17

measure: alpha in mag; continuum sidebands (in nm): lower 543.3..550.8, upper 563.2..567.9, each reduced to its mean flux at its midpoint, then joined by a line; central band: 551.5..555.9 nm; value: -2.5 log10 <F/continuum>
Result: -0.02 mag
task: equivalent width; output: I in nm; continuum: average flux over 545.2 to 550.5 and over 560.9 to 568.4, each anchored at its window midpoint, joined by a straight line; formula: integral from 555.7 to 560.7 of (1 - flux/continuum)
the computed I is 0.20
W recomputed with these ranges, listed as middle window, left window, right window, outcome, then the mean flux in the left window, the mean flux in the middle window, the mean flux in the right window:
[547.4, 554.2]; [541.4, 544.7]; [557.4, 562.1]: -0.108 nm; 16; 16.2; 16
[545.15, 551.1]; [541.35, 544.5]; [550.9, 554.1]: 0.053 nm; 16.1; 16.1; 16.3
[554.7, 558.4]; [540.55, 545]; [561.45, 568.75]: -0.012 nm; 15.7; 16.5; 16.9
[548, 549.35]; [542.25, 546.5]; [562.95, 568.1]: -0.017 nm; 15.9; 16.3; 17.1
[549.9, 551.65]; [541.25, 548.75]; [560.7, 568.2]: 0.036 nm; 16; 15.9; 17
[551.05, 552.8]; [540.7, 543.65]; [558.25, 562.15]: -0.058 nm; 15.7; 16.4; 16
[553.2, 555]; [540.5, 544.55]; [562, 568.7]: -0.034 nm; 15.8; 16.7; 17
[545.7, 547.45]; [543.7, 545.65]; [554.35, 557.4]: 0.007 nm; 16.1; 16.1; 16.6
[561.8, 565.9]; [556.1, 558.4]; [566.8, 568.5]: -0.070 nm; 16.2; 17.1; 17.1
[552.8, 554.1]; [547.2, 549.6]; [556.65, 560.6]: -0.034 nm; 16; 16.2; 15.6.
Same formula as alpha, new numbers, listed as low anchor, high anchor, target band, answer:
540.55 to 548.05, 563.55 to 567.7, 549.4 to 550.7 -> -0.005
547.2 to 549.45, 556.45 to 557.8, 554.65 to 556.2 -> -0.081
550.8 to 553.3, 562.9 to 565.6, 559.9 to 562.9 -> 0.034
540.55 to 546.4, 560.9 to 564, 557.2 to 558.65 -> 0.043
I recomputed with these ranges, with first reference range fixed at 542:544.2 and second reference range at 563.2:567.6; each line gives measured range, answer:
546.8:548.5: 0.047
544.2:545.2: -0.008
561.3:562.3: 0.029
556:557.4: 0.028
